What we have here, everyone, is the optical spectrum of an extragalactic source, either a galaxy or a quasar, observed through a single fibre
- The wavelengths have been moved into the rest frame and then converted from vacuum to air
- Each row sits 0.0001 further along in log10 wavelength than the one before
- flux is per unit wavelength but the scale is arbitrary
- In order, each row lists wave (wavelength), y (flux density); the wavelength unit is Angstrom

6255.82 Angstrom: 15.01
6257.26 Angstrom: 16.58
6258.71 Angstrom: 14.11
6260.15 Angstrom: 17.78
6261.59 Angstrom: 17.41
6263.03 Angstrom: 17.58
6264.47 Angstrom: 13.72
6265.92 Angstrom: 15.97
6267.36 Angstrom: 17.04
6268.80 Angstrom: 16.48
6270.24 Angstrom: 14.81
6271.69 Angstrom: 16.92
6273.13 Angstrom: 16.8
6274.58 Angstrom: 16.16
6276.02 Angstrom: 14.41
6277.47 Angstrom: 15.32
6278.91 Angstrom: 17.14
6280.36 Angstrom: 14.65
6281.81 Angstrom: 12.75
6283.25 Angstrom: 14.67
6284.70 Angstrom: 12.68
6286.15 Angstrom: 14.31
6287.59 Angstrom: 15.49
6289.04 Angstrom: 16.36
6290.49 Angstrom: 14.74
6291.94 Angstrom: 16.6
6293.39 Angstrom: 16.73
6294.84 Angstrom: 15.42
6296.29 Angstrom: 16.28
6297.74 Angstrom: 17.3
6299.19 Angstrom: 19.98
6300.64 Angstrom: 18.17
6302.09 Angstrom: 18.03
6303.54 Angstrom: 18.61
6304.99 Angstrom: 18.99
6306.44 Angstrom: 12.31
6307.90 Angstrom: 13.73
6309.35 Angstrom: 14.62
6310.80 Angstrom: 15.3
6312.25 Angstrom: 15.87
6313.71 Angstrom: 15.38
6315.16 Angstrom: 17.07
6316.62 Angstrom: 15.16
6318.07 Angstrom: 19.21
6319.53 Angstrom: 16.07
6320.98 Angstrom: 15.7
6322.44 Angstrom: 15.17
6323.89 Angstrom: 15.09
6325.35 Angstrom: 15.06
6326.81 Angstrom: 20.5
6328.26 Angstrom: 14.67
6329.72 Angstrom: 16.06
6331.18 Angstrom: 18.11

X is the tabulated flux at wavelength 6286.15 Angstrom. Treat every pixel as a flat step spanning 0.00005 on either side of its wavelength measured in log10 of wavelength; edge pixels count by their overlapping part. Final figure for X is 14.31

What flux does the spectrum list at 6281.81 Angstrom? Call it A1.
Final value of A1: 12.75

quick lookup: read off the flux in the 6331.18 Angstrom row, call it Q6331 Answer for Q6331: 18.11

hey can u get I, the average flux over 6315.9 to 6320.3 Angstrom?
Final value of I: 16.8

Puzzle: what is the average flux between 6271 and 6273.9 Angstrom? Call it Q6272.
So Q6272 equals 16.8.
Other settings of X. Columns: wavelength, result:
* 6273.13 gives 16.8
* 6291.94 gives 16.6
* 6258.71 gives 14.11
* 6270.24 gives 14.81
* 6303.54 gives 18.61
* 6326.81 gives 20.5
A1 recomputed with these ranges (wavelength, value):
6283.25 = 14.67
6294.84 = 15.42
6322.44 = 15.17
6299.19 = 19.98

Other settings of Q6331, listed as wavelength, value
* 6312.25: 15.87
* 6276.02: 14.41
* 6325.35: 15.06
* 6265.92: 15.97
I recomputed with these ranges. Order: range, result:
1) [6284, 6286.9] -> 13.5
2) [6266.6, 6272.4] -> 16.3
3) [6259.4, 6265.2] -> 16.6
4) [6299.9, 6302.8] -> 18.1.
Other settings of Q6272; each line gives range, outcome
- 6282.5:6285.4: 13.7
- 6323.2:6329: 16.3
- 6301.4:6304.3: 18.4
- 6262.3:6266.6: 15.7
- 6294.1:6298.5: 16.4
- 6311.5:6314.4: 15.6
